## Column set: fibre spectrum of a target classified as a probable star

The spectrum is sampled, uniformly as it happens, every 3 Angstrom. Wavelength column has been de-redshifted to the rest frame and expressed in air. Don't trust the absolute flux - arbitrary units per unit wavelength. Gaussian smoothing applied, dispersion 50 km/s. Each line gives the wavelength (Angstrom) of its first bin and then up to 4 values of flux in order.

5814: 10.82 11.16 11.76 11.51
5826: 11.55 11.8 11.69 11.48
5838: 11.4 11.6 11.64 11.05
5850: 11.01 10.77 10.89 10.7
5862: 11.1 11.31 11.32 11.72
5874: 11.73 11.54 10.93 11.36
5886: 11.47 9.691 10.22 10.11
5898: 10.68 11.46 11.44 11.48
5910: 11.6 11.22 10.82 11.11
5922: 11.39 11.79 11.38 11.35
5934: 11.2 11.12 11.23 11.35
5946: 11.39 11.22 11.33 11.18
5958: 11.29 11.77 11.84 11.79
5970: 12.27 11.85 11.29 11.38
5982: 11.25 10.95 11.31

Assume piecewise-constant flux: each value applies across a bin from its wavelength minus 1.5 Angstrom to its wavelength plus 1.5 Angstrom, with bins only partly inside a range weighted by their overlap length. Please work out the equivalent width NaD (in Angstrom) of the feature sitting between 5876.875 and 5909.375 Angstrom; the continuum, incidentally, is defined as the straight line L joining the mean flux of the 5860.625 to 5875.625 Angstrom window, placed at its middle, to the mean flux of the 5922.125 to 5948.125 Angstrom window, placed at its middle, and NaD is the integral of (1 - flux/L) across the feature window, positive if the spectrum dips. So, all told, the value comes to 1.3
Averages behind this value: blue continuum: 11.4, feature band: 10.9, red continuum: 11.4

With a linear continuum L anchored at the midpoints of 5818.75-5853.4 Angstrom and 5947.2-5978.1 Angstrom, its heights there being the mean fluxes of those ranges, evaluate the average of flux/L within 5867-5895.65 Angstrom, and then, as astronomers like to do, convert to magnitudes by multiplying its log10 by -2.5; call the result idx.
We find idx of 0.05 mag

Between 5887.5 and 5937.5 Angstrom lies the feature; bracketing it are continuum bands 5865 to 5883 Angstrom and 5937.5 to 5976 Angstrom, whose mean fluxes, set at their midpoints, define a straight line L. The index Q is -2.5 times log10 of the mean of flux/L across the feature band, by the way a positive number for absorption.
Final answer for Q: 0.04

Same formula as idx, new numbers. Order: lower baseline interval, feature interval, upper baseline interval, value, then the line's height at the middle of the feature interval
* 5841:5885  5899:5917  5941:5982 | 0.00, 11.4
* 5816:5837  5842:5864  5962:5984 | 0.05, 11.6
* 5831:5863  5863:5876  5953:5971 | -0.02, 11.3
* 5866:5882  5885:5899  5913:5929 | 0.10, 11.4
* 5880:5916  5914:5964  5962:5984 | 0.00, 11.3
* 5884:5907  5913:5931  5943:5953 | -0.02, 11.1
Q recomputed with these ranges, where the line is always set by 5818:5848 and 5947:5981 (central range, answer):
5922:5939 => 0.02 mag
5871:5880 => 0.00 mag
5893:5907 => 0.06 mag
